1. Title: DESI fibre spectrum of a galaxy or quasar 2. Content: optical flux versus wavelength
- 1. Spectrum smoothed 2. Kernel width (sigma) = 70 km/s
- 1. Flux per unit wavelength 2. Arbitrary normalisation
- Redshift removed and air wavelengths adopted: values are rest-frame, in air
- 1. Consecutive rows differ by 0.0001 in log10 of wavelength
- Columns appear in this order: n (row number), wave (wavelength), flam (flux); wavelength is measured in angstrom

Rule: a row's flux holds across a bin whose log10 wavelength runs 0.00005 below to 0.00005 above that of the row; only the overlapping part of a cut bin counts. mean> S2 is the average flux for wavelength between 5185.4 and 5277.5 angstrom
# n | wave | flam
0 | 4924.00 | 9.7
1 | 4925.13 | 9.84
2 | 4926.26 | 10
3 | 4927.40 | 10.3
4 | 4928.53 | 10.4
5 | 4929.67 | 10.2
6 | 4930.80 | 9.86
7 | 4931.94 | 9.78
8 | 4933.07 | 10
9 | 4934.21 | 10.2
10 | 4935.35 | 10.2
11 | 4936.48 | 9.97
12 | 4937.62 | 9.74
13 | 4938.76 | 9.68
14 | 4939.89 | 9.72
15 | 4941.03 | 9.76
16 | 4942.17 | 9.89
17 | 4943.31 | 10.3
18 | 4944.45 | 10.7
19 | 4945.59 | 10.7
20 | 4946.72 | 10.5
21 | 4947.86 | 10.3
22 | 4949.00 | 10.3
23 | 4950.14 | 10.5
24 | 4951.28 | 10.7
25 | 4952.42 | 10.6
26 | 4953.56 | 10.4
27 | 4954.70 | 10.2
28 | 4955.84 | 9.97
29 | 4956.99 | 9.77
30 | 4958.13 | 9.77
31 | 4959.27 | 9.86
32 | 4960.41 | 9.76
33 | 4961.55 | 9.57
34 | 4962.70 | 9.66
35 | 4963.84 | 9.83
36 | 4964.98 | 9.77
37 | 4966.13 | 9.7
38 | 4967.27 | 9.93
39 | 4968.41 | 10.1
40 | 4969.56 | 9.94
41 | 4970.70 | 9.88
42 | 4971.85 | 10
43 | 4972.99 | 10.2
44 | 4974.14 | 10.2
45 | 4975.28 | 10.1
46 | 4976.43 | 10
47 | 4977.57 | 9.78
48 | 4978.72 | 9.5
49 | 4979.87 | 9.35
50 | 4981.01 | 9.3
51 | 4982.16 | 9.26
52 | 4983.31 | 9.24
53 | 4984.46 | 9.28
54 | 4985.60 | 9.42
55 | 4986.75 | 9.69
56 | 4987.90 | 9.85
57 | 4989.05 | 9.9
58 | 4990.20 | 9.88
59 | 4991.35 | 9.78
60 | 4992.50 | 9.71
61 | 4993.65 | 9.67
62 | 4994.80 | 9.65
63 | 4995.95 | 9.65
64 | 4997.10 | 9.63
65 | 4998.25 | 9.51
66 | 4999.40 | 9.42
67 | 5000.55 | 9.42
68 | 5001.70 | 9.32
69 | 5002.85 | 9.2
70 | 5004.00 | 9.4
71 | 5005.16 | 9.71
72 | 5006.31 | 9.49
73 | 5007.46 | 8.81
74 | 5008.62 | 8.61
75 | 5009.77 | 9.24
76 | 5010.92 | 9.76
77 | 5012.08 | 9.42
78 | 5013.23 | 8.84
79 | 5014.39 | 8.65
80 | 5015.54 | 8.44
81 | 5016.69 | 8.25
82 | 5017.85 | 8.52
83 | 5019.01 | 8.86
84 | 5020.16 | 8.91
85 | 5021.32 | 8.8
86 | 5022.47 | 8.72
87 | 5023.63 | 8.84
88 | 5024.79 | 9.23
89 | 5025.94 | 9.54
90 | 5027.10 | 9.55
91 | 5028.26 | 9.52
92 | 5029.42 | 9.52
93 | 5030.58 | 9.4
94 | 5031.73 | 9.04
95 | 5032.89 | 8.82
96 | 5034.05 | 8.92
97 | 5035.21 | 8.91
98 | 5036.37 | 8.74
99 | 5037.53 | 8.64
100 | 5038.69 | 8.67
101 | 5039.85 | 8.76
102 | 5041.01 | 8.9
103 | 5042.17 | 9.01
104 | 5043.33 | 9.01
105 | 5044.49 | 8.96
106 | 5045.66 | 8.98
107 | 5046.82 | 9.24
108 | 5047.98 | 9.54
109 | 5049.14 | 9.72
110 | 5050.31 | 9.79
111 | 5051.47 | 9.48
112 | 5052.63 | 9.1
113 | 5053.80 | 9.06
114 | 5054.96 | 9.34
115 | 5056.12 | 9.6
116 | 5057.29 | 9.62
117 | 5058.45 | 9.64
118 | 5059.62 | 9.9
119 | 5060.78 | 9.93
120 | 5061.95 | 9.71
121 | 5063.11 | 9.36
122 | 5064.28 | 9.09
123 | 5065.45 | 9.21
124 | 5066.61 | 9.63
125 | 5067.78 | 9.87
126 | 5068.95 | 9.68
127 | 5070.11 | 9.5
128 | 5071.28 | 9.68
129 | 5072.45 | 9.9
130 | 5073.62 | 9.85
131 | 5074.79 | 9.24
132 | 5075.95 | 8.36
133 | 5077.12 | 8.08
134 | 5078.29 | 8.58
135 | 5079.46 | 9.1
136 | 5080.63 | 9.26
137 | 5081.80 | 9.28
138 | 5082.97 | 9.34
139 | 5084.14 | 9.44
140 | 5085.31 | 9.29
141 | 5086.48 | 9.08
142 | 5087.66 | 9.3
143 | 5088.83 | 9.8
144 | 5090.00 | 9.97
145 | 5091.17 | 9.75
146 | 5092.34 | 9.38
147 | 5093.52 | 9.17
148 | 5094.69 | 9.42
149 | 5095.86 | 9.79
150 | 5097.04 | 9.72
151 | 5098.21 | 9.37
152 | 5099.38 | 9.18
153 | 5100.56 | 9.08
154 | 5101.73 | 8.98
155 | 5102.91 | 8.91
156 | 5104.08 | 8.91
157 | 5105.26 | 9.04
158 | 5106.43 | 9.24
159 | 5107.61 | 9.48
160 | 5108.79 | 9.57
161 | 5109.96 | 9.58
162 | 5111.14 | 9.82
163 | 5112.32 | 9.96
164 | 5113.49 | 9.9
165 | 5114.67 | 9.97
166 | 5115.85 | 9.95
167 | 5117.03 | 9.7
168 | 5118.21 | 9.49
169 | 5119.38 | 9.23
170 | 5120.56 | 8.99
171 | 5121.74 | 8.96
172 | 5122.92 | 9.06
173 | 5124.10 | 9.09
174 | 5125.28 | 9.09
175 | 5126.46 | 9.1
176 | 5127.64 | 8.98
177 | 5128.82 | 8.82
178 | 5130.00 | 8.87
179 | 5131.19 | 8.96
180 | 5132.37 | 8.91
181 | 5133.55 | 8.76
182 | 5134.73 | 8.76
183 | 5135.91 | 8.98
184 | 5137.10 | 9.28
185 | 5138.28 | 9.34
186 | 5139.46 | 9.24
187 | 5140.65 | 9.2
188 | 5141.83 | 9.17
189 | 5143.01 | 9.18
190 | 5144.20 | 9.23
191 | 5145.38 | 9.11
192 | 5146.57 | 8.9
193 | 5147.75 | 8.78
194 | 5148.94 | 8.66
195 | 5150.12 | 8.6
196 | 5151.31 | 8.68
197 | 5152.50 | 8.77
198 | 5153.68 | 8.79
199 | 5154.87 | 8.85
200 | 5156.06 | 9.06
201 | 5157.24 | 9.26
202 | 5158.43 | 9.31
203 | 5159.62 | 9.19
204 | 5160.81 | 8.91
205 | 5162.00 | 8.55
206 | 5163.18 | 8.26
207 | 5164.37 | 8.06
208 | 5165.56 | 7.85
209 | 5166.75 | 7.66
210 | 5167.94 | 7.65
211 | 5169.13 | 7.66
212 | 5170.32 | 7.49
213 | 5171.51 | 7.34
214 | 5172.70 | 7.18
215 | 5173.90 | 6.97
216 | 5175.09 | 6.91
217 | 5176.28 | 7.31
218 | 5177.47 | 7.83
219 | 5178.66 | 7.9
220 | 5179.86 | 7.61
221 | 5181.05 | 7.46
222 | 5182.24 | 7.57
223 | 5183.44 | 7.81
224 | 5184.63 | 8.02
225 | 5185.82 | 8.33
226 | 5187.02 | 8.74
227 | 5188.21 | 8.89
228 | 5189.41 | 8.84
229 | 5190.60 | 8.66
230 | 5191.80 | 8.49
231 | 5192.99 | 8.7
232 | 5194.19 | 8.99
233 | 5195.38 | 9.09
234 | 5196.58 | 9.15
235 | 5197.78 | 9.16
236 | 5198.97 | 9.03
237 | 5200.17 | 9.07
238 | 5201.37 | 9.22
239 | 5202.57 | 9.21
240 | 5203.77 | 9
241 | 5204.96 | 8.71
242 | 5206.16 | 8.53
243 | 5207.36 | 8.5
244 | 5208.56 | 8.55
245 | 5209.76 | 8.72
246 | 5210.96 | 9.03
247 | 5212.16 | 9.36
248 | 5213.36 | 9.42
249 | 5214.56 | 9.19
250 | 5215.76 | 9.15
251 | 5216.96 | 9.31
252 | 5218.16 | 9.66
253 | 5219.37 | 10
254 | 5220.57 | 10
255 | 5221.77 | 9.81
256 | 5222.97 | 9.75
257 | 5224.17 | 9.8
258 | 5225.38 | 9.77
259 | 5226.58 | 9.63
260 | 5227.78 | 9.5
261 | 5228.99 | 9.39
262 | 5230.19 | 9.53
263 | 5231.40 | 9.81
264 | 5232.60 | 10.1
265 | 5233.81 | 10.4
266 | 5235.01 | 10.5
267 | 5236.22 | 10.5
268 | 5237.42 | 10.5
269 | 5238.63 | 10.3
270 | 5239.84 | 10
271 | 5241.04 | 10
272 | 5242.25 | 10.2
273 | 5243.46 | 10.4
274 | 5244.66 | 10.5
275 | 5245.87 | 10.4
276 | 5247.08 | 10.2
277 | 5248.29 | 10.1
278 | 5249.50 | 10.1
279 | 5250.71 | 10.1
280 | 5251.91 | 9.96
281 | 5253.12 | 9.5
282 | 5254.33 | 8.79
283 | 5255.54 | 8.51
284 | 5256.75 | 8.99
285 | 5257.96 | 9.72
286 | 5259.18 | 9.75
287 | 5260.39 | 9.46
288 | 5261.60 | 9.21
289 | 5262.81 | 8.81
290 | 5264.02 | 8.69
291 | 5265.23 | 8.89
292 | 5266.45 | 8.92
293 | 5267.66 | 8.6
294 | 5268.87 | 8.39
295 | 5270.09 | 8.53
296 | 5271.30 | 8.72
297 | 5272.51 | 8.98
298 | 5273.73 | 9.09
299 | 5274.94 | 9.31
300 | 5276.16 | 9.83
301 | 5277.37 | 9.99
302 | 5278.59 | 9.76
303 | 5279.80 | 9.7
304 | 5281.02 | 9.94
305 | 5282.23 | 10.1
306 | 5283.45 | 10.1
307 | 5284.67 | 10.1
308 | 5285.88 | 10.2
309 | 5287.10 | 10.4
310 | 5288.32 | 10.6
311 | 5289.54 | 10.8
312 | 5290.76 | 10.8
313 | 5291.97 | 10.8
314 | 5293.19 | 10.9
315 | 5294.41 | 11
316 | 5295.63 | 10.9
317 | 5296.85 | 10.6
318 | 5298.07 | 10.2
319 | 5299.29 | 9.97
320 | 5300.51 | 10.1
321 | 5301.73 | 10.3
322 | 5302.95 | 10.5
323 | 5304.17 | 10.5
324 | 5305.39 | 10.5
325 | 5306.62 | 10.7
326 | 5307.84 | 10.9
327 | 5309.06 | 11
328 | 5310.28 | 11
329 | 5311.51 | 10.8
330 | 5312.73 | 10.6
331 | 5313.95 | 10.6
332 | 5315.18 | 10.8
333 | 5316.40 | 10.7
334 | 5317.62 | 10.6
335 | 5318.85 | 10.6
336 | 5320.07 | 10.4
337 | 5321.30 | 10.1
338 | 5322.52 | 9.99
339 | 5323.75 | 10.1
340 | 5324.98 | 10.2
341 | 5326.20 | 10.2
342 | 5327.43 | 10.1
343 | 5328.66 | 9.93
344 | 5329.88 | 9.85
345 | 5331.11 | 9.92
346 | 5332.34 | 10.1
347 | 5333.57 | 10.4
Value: 9.38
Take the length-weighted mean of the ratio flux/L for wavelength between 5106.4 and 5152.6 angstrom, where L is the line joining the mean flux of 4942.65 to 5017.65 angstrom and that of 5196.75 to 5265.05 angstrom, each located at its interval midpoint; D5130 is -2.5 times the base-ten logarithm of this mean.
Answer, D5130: 0.05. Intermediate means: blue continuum 9.7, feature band 9.19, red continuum 9.56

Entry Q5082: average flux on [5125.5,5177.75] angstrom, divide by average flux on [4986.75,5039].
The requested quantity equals 0.93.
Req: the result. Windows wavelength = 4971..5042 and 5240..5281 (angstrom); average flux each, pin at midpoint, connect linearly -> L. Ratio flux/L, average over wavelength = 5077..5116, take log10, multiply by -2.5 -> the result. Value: 0.00 mag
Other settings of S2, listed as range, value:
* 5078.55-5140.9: 9.29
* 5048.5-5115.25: 9.42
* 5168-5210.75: 8.3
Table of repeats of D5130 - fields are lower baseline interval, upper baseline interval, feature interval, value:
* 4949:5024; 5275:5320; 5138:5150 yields 0.11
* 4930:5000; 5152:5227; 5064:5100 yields -0.01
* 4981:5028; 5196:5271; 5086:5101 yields -0.01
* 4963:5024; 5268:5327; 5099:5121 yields 0.04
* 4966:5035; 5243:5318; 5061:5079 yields 0.03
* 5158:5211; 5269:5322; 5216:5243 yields -0.09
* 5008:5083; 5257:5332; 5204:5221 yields 0.07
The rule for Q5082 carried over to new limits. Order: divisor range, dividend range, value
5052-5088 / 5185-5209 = 0.94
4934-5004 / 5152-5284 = 0.92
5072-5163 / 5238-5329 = 1.09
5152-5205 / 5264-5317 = 1.21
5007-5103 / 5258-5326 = 1.09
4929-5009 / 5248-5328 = 1.02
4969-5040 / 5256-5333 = 1.07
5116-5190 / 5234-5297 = 1.15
